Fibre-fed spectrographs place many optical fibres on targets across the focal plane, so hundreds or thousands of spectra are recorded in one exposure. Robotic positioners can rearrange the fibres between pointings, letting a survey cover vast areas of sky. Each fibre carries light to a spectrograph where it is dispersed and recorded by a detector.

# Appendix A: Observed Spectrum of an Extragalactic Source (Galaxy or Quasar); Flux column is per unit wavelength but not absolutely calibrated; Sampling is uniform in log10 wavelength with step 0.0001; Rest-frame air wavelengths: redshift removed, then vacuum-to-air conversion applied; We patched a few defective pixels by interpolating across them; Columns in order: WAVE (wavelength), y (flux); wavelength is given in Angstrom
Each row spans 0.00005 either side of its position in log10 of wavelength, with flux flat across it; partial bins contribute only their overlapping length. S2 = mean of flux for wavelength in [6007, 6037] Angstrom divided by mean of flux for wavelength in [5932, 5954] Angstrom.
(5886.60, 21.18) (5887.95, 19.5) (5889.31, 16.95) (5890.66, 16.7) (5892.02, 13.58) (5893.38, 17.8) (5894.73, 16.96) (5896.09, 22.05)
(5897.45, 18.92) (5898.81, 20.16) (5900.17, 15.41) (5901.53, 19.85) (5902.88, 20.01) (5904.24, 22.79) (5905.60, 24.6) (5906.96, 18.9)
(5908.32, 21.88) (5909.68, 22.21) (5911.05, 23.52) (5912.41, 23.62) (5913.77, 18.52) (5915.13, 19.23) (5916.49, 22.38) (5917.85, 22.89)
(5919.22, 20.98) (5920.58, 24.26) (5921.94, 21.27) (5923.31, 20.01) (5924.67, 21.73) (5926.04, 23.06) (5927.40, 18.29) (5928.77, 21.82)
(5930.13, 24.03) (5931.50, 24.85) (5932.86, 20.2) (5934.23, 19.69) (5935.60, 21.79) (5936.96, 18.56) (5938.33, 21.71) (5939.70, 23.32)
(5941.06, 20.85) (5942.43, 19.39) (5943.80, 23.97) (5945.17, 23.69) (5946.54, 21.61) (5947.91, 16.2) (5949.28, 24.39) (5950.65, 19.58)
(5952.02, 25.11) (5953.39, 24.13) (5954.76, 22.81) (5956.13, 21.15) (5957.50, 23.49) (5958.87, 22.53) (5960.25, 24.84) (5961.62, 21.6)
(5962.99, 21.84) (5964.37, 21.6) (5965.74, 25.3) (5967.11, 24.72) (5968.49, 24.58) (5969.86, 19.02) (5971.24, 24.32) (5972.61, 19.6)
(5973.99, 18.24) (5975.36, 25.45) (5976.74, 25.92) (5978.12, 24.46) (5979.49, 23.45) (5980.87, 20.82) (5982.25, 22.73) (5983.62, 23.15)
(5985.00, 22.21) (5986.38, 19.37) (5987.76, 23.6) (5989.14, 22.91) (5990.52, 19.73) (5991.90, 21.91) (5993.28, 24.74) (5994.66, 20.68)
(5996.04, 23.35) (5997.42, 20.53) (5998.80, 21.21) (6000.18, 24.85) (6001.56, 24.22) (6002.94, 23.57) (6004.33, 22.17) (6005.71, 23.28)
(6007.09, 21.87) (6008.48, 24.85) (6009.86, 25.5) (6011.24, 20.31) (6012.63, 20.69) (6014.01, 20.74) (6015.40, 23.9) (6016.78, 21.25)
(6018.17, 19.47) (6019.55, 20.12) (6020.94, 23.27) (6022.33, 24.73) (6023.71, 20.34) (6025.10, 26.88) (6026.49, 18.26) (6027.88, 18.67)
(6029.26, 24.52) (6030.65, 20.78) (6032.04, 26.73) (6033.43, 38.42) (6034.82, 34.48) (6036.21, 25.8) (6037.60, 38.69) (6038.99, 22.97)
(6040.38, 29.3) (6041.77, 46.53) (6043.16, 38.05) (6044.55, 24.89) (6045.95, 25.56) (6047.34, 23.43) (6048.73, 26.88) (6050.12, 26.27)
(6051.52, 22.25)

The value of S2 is 1.10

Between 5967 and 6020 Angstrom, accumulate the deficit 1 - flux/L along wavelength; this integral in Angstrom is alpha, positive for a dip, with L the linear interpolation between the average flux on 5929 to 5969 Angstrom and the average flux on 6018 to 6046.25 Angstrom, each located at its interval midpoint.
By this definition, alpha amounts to 5.4 Angstrom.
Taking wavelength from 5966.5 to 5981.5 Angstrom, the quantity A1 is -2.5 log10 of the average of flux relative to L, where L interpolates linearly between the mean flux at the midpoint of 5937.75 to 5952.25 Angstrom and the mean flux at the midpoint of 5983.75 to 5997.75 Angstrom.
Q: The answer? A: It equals -0.044 mag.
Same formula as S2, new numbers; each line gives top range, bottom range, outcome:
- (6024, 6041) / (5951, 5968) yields 1.16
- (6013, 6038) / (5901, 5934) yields 1.14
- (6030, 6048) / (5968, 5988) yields 1.36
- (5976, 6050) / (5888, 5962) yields 1.16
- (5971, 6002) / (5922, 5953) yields 1.04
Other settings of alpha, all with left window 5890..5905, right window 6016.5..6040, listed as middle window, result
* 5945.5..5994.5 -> -0.59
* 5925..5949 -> -0.98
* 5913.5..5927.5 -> -1.13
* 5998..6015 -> 0.90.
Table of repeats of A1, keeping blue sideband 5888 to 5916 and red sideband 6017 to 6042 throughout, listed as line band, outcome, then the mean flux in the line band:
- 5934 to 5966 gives 0.01 mag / 22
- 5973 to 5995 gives 0.07 mag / 22.4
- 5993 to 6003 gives 0.08 mag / 22.8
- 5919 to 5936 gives -0.04 mag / 21.7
